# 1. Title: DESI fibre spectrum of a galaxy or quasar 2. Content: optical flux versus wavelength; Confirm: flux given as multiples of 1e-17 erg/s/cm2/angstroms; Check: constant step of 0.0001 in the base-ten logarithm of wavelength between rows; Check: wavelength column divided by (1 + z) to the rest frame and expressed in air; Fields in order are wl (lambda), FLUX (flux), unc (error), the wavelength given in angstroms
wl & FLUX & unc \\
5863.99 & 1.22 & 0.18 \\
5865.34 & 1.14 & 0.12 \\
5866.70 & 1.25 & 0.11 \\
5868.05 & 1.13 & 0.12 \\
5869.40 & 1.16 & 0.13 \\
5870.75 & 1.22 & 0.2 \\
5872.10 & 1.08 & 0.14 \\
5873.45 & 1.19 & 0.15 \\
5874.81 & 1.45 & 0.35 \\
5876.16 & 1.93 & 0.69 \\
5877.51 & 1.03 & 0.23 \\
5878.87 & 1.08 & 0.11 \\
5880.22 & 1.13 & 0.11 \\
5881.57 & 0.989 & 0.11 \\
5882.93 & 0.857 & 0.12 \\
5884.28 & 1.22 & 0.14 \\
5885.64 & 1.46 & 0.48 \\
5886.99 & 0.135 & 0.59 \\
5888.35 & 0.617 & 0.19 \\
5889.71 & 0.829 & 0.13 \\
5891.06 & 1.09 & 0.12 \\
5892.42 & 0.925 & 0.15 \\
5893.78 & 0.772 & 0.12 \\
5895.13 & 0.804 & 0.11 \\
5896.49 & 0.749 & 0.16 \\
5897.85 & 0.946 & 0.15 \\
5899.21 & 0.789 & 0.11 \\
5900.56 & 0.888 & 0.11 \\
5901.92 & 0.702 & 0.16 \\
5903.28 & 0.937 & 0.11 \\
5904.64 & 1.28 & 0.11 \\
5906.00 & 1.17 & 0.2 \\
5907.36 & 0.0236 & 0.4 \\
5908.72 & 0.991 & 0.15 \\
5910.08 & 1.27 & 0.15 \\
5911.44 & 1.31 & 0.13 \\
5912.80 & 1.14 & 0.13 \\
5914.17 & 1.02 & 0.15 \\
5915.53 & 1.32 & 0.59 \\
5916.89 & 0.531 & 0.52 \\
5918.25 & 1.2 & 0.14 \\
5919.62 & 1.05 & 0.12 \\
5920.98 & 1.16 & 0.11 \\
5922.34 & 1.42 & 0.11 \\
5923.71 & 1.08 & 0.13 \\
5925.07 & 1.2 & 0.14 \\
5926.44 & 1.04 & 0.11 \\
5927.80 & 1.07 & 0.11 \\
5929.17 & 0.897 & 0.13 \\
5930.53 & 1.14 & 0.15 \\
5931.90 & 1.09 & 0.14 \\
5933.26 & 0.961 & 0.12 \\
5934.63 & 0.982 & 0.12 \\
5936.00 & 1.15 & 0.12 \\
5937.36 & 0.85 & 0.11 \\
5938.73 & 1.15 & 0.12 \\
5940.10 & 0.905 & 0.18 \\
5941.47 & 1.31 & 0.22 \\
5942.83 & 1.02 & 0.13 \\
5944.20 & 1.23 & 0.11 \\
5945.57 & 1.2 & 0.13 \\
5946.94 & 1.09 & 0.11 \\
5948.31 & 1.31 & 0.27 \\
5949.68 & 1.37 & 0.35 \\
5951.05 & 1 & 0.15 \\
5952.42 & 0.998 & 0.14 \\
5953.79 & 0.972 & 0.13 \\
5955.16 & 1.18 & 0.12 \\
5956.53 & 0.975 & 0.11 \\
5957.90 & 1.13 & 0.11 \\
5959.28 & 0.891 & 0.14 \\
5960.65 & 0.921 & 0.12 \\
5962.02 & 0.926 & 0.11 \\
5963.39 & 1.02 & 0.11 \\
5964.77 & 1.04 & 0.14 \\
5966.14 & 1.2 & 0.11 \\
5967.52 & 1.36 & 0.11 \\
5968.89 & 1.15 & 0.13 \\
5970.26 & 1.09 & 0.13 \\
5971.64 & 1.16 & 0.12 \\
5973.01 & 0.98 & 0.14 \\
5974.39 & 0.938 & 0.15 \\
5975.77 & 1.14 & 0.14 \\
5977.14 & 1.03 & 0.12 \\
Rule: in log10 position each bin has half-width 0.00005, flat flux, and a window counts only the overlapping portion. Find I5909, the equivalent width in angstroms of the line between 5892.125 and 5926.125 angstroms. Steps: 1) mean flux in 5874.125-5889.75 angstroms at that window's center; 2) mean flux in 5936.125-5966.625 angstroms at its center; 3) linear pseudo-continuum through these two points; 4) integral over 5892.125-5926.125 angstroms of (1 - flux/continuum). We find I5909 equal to 2.7 angstroms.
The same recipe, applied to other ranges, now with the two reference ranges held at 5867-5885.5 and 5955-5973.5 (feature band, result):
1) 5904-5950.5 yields 1.56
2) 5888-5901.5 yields 3.78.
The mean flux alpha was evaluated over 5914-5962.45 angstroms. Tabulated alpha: 1.08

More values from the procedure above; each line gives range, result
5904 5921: 1.03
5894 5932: 1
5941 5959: 1.13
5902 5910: 0.896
